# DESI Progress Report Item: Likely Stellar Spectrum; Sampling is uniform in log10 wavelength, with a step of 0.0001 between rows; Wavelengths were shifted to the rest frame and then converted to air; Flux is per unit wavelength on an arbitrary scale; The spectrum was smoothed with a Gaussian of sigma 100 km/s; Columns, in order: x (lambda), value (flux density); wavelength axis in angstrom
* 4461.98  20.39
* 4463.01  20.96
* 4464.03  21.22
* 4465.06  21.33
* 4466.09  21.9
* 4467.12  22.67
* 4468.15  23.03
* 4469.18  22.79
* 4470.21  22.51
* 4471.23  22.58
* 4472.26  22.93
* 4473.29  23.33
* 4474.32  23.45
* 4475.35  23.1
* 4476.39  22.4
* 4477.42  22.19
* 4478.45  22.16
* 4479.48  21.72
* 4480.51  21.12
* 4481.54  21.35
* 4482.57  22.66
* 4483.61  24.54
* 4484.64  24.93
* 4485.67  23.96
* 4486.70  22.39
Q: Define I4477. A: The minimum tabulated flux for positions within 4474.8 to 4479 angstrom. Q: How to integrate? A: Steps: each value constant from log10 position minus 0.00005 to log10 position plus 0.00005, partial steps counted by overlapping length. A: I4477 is 22.16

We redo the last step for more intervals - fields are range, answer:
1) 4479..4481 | 21.12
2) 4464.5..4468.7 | 21.33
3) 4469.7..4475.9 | 22.51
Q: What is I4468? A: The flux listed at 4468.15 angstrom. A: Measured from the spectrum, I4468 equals 23.03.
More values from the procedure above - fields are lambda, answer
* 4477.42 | 22.19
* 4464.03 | 21.22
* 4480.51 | 21.12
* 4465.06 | 21.33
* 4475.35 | 23.1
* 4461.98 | 20.39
